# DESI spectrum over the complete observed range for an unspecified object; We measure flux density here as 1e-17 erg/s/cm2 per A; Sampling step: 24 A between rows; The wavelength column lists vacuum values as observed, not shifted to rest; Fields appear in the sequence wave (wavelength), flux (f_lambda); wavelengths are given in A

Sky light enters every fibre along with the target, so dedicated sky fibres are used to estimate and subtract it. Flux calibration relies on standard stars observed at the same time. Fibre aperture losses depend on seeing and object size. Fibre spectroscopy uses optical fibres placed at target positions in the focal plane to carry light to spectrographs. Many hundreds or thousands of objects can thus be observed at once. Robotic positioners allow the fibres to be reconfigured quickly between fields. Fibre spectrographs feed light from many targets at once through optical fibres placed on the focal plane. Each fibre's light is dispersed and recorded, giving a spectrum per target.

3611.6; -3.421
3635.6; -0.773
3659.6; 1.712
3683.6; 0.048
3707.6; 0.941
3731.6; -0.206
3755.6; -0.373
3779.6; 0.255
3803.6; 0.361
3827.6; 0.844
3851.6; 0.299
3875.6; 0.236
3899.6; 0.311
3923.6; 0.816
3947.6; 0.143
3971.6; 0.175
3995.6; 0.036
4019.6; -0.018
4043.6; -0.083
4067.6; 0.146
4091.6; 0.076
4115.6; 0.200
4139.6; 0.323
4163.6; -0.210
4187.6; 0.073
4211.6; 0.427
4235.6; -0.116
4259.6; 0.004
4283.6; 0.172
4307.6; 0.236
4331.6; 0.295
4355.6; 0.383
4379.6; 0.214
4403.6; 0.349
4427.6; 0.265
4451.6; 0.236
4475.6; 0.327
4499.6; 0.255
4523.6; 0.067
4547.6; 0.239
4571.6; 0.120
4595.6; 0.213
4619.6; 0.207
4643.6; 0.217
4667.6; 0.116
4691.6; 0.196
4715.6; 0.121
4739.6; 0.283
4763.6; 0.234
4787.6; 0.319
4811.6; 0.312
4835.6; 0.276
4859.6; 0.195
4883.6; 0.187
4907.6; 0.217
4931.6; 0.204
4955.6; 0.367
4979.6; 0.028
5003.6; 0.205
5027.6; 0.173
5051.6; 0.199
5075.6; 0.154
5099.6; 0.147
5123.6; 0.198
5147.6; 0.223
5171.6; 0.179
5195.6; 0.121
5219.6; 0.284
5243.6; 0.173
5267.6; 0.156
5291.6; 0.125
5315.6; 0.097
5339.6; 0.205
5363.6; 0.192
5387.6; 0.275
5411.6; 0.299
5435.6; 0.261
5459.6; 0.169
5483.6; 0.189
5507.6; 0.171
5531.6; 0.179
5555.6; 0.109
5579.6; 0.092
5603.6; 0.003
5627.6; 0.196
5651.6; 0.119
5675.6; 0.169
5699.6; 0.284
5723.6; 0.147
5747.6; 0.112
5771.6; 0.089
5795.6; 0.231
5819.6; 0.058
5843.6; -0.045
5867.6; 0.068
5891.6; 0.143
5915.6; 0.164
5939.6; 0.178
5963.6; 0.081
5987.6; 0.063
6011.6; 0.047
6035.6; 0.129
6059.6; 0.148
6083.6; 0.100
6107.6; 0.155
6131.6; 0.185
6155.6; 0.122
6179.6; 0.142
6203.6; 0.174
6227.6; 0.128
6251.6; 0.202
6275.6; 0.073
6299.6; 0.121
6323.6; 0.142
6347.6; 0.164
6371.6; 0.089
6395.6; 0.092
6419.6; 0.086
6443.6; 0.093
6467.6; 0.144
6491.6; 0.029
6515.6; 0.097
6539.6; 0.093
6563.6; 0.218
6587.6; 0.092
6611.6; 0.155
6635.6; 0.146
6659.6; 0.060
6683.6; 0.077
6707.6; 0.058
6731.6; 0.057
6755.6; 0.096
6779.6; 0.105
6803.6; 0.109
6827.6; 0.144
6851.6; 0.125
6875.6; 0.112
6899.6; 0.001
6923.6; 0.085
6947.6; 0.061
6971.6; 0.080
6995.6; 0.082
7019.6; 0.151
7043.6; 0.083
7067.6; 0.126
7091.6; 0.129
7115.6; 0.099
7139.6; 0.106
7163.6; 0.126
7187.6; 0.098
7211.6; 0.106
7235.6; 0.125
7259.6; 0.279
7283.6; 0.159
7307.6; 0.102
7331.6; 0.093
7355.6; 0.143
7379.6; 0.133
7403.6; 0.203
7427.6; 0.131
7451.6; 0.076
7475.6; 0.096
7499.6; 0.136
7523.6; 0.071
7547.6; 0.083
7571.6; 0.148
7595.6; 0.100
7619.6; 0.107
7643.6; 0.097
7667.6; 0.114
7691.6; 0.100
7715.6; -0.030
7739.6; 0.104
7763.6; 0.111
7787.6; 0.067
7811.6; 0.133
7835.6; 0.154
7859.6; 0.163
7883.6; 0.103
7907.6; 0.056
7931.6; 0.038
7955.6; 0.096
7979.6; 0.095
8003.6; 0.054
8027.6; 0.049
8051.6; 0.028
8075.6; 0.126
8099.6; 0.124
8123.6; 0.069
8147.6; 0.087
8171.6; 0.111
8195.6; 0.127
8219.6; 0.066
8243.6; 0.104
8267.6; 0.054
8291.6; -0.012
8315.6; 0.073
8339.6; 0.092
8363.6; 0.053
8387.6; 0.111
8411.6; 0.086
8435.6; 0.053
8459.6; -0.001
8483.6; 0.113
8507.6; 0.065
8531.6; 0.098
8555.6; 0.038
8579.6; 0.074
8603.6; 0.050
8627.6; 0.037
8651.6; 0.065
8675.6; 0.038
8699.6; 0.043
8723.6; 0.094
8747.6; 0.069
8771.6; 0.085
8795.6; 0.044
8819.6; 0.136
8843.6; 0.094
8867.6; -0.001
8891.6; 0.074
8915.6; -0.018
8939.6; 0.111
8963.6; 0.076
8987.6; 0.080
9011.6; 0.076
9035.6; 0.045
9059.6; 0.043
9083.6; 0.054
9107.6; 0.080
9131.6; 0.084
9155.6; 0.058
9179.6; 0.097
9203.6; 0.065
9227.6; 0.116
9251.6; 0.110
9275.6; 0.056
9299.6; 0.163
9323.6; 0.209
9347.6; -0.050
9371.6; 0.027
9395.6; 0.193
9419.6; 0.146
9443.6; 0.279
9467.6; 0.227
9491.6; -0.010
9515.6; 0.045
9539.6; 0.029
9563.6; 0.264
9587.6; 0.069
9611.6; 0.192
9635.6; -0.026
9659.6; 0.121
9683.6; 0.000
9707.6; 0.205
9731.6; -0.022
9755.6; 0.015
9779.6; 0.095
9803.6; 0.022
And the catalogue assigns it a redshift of 0.11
